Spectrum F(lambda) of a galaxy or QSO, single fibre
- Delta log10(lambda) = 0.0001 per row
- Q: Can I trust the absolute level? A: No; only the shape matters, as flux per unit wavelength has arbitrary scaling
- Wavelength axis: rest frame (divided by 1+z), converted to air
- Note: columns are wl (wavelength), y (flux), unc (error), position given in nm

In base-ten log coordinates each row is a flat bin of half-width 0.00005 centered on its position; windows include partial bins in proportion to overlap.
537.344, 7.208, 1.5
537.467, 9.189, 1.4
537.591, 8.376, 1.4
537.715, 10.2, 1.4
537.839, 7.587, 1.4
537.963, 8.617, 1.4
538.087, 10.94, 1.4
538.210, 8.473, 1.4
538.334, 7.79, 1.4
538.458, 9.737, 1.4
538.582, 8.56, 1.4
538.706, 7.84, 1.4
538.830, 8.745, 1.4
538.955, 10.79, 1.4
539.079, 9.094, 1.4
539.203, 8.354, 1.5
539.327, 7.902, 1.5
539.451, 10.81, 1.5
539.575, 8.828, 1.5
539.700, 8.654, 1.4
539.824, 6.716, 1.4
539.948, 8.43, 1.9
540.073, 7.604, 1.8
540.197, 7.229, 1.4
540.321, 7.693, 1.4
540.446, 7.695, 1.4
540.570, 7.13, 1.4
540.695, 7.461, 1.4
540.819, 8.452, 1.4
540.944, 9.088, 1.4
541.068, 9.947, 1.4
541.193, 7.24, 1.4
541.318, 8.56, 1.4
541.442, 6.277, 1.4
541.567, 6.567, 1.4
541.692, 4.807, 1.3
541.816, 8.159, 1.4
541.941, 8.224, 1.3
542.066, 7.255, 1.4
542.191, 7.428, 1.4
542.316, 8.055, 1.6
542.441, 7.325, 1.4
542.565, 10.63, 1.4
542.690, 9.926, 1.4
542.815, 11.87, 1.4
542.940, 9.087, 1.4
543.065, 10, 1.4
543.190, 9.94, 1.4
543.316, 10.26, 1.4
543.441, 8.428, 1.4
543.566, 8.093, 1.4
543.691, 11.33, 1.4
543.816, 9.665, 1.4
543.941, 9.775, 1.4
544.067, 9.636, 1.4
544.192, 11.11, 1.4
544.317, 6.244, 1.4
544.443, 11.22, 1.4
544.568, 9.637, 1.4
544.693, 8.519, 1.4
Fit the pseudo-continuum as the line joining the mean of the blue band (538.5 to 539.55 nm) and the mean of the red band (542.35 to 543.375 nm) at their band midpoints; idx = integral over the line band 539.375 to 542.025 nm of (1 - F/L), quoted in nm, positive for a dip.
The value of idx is 0.42 nm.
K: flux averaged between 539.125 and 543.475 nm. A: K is 8.35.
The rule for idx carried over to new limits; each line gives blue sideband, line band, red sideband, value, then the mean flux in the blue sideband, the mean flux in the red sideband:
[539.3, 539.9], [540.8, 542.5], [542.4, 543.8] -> 0.298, 8.62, 9.76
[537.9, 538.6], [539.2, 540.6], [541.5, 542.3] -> 0.016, 9.05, 7.12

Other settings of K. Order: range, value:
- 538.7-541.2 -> 8.4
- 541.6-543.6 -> 8.7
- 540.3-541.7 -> 7.68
